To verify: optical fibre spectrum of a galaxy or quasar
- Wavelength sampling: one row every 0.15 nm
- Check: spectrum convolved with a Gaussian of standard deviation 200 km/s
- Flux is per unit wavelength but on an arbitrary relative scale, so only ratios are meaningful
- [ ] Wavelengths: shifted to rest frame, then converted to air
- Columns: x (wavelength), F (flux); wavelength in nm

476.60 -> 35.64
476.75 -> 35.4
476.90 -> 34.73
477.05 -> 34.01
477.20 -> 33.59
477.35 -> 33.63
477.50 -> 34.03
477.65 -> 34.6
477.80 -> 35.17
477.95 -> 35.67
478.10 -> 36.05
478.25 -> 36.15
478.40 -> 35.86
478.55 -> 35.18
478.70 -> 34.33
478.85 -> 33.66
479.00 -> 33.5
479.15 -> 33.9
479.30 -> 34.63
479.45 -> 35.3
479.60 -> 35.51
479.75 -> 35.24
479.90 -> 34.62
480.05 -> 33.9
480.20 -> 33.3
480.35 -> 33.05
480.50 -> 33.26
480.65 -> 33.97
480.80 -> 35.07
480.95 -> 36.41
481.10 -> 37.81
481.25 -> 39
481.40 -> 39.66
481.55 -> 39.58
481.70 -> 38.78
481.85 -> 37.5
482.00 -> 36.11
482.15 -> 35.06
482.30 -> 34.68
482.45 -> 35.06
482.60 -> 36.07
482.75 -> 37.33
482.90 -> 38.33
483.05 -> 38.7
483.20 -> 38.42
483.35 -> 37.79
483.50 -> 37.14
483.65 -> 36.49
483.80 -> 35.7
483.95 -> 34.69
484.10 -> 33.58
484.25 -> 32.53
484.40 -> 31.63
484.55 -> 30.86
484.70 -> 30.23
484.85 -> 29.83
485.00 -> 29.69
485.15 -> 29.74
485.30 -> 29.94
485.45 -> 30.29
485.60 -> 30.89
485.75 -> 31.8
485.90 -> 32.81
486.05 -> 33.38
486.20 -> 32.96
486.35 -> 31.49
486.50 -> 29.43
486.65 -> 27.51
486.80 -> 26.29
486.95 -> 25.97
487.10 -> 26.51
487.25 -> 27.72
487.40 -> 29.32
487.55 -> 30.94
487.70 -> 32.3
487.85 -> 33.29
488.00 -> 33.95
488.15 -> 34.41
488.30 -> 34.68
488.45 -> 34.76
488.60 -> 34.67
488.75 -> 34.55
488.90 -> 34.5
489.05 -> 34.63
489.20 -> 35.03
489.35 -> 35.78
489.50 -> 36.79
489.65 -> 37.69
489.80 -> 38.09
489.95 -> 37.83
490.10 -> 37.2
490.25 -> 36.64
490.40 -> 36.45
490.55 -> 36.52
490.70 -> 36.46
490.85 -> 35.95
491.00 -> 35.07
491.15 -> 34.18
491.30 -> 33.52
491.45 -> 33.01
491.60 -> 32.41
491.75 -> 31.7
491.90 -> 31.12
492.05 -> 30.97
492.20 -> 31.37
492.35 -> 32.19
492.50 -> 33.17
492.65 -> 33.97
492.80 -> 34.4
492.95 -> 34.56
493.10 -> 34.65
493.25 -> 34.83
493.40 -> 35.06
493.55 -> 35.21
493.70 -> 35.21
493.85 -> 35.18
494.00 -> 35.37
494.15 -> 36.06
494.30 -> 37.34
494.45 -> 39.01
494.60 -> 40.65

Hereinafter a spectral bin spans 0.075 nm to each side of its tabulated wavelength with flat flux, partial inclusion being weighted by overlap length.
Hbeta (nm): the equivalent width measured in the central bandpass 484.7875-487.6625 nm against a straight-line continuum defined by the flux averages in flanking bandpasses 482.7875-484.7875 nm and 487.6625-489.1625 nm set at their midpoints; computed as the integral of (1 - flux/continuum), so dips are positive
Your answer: 0.398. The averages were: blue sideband 35.1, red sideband 34.2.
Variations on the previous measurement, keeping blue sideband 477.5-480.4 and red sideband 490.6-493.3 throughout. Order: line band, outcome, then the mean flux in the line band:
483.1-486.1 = 0.114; 32.9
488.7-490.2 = -0.110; 36.2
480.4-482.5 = -0.125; 36.5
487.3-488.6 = 0.036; 33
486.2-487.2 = 0.170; 28.2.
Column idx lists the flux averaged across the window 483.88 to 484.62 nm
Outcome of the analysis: 32.7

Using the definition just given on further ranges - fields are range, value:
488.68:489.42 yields 34.9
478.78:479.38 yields 33.9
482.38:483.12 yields 37.1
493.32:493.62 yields 35.1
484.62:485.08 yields 29.9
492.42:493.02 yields 34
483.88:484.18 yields 34.1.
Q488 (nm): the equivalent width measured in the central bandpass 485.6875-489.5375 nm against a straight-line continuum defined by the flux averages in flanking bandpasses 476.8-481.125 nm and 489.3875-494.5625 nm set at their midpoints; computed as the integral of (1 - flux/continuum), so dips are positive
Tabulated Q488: 0.310 nm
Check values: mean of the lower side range 34.7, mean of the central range 32.1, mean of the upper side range 35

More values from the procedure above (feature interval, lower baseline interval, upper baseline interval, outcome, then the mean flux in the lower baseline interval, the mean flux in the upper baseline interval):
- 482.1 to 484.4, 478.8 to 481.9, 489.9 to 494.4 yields -0.040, 35.6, 34.6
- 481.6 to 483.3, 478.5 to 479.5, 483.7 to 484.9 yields -0.196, 34.3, 32.5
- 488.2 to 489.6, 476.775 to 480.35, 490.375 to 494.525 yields -0.024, 34.6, 34.4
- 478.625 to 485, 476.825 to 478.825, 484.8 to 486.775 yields -0.490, 34.8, 30.6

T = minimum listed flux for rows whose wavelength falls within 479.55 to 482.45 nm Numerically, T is 33.05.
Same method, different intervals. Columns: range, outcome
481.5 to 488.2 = 25.97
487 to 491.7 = 26.51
